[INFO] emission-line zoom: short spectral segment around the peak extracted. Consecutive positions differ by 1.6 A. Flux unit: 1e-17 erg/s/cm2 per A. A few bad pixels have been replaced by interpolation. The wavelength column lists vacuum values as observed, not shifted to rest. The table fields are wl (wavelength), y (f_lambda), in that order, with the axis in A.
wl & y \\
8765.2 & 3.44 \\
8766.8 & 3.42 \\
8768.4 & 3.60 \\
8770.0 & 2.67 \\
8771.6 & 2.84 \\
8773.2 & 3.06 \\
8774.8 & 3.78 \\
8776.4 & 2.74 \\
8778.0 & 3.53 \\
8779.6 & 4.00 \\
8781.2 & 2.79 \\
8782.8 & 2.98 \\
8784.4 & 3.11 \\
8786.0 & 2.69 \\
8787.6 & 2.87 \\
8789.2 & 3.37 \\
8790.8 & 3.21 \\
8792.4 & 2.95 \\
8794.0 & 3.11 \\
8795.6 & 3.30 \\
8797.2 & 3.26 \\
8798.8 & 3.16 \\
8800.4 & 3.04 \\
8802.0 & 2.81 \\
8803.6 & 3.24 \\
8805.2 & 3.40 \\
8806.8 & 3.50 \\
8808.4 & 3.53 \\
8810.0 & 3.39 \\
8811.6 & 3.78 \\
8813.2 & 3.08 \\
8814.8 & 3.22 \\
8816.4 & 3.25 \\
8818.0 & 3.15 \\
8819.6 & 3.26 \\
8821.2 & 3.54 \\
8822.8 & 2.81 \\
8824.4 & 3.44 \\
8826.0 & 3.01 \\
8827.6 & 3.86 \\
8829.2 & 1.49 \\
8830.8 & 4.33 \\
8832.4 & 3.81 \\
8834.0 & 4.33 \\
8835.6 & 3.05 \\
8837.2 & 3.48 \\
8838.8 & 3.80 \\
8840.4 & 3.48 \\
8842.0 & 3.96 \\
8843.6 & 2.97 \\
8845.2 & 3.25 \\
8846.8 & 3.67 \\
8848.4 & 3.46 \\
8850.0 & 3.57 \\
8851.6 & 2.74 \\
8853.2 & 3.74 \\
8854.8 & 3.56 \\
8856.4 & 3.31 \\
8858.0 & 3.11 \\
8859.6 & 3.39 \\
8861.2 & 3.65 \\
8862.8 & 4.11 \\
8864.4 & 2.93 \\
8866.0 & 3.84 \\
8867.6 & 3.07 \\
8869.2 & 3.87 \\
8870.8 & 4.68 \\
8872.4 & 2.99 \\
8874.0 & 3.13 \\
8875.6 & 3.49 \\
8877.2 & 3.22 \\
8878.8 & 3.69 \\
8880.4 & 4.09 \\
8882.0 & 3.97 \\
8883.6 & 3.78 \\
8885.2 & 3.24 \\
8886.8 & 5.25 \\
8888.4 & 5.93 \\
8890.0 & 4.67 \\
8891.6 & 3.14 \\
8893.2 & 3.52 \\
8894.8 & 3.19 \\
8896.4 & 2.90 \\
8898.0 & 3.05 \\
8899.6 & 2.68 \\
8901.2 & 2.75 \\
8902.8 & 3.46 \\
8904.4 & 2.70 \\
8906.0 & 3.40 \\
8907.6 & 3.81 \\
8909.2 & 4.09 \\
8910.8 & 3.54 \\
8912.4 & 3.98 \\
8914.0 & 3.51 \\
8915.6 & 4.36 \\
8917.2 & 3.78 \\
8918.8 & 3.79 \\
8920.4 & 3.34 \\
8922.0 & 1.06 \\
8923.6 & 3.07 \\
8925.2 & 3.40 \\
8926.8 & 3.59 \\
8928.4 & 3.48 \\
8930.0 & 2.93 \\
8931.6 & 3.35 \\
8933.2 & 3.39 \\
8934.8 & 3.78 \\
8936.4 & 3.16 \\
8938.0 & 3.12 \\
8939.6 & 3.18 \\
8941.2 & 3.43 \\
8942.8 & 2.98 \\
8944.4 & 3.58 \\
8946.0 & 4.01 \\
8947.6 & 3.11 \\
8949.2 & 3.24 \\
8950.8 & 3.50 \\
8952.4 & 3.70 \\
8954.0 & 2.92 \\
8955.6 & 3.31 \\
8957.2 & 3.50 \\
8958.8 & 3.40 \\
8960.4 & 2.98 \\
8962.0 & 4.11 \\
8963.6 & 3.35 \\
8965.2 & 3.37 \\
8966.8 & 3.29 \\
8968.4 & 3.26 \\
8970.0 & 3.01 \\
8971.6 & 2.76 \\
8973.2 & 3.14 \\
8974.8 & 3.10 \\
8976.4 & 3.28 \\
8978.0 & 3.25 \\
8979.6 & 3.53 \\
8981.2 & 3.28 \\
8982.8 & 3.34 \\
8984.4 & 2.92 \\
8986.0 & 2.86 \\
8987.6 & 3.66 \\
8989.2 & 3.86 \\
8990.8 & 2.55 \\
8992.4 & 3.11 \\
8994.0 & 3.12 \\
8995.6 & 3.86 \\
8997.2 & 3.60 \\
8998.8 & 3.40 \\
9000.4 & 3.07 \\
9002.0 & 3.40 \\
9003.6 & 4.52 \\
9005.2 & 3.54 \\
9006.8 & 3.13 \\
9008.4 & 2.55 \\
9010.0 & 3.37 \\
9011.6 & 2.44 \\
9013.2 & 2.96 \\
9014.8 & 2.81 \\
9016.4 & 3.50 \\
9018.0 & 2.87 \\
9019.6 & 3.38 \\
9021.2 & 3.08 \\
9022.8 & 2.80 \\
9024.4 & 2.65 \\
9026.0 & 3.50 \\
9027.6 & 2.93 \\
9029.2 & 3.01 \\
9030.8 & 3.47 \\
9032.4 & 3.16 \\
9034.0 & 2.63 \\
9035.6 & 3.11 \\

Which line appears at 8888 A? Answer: Halpha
